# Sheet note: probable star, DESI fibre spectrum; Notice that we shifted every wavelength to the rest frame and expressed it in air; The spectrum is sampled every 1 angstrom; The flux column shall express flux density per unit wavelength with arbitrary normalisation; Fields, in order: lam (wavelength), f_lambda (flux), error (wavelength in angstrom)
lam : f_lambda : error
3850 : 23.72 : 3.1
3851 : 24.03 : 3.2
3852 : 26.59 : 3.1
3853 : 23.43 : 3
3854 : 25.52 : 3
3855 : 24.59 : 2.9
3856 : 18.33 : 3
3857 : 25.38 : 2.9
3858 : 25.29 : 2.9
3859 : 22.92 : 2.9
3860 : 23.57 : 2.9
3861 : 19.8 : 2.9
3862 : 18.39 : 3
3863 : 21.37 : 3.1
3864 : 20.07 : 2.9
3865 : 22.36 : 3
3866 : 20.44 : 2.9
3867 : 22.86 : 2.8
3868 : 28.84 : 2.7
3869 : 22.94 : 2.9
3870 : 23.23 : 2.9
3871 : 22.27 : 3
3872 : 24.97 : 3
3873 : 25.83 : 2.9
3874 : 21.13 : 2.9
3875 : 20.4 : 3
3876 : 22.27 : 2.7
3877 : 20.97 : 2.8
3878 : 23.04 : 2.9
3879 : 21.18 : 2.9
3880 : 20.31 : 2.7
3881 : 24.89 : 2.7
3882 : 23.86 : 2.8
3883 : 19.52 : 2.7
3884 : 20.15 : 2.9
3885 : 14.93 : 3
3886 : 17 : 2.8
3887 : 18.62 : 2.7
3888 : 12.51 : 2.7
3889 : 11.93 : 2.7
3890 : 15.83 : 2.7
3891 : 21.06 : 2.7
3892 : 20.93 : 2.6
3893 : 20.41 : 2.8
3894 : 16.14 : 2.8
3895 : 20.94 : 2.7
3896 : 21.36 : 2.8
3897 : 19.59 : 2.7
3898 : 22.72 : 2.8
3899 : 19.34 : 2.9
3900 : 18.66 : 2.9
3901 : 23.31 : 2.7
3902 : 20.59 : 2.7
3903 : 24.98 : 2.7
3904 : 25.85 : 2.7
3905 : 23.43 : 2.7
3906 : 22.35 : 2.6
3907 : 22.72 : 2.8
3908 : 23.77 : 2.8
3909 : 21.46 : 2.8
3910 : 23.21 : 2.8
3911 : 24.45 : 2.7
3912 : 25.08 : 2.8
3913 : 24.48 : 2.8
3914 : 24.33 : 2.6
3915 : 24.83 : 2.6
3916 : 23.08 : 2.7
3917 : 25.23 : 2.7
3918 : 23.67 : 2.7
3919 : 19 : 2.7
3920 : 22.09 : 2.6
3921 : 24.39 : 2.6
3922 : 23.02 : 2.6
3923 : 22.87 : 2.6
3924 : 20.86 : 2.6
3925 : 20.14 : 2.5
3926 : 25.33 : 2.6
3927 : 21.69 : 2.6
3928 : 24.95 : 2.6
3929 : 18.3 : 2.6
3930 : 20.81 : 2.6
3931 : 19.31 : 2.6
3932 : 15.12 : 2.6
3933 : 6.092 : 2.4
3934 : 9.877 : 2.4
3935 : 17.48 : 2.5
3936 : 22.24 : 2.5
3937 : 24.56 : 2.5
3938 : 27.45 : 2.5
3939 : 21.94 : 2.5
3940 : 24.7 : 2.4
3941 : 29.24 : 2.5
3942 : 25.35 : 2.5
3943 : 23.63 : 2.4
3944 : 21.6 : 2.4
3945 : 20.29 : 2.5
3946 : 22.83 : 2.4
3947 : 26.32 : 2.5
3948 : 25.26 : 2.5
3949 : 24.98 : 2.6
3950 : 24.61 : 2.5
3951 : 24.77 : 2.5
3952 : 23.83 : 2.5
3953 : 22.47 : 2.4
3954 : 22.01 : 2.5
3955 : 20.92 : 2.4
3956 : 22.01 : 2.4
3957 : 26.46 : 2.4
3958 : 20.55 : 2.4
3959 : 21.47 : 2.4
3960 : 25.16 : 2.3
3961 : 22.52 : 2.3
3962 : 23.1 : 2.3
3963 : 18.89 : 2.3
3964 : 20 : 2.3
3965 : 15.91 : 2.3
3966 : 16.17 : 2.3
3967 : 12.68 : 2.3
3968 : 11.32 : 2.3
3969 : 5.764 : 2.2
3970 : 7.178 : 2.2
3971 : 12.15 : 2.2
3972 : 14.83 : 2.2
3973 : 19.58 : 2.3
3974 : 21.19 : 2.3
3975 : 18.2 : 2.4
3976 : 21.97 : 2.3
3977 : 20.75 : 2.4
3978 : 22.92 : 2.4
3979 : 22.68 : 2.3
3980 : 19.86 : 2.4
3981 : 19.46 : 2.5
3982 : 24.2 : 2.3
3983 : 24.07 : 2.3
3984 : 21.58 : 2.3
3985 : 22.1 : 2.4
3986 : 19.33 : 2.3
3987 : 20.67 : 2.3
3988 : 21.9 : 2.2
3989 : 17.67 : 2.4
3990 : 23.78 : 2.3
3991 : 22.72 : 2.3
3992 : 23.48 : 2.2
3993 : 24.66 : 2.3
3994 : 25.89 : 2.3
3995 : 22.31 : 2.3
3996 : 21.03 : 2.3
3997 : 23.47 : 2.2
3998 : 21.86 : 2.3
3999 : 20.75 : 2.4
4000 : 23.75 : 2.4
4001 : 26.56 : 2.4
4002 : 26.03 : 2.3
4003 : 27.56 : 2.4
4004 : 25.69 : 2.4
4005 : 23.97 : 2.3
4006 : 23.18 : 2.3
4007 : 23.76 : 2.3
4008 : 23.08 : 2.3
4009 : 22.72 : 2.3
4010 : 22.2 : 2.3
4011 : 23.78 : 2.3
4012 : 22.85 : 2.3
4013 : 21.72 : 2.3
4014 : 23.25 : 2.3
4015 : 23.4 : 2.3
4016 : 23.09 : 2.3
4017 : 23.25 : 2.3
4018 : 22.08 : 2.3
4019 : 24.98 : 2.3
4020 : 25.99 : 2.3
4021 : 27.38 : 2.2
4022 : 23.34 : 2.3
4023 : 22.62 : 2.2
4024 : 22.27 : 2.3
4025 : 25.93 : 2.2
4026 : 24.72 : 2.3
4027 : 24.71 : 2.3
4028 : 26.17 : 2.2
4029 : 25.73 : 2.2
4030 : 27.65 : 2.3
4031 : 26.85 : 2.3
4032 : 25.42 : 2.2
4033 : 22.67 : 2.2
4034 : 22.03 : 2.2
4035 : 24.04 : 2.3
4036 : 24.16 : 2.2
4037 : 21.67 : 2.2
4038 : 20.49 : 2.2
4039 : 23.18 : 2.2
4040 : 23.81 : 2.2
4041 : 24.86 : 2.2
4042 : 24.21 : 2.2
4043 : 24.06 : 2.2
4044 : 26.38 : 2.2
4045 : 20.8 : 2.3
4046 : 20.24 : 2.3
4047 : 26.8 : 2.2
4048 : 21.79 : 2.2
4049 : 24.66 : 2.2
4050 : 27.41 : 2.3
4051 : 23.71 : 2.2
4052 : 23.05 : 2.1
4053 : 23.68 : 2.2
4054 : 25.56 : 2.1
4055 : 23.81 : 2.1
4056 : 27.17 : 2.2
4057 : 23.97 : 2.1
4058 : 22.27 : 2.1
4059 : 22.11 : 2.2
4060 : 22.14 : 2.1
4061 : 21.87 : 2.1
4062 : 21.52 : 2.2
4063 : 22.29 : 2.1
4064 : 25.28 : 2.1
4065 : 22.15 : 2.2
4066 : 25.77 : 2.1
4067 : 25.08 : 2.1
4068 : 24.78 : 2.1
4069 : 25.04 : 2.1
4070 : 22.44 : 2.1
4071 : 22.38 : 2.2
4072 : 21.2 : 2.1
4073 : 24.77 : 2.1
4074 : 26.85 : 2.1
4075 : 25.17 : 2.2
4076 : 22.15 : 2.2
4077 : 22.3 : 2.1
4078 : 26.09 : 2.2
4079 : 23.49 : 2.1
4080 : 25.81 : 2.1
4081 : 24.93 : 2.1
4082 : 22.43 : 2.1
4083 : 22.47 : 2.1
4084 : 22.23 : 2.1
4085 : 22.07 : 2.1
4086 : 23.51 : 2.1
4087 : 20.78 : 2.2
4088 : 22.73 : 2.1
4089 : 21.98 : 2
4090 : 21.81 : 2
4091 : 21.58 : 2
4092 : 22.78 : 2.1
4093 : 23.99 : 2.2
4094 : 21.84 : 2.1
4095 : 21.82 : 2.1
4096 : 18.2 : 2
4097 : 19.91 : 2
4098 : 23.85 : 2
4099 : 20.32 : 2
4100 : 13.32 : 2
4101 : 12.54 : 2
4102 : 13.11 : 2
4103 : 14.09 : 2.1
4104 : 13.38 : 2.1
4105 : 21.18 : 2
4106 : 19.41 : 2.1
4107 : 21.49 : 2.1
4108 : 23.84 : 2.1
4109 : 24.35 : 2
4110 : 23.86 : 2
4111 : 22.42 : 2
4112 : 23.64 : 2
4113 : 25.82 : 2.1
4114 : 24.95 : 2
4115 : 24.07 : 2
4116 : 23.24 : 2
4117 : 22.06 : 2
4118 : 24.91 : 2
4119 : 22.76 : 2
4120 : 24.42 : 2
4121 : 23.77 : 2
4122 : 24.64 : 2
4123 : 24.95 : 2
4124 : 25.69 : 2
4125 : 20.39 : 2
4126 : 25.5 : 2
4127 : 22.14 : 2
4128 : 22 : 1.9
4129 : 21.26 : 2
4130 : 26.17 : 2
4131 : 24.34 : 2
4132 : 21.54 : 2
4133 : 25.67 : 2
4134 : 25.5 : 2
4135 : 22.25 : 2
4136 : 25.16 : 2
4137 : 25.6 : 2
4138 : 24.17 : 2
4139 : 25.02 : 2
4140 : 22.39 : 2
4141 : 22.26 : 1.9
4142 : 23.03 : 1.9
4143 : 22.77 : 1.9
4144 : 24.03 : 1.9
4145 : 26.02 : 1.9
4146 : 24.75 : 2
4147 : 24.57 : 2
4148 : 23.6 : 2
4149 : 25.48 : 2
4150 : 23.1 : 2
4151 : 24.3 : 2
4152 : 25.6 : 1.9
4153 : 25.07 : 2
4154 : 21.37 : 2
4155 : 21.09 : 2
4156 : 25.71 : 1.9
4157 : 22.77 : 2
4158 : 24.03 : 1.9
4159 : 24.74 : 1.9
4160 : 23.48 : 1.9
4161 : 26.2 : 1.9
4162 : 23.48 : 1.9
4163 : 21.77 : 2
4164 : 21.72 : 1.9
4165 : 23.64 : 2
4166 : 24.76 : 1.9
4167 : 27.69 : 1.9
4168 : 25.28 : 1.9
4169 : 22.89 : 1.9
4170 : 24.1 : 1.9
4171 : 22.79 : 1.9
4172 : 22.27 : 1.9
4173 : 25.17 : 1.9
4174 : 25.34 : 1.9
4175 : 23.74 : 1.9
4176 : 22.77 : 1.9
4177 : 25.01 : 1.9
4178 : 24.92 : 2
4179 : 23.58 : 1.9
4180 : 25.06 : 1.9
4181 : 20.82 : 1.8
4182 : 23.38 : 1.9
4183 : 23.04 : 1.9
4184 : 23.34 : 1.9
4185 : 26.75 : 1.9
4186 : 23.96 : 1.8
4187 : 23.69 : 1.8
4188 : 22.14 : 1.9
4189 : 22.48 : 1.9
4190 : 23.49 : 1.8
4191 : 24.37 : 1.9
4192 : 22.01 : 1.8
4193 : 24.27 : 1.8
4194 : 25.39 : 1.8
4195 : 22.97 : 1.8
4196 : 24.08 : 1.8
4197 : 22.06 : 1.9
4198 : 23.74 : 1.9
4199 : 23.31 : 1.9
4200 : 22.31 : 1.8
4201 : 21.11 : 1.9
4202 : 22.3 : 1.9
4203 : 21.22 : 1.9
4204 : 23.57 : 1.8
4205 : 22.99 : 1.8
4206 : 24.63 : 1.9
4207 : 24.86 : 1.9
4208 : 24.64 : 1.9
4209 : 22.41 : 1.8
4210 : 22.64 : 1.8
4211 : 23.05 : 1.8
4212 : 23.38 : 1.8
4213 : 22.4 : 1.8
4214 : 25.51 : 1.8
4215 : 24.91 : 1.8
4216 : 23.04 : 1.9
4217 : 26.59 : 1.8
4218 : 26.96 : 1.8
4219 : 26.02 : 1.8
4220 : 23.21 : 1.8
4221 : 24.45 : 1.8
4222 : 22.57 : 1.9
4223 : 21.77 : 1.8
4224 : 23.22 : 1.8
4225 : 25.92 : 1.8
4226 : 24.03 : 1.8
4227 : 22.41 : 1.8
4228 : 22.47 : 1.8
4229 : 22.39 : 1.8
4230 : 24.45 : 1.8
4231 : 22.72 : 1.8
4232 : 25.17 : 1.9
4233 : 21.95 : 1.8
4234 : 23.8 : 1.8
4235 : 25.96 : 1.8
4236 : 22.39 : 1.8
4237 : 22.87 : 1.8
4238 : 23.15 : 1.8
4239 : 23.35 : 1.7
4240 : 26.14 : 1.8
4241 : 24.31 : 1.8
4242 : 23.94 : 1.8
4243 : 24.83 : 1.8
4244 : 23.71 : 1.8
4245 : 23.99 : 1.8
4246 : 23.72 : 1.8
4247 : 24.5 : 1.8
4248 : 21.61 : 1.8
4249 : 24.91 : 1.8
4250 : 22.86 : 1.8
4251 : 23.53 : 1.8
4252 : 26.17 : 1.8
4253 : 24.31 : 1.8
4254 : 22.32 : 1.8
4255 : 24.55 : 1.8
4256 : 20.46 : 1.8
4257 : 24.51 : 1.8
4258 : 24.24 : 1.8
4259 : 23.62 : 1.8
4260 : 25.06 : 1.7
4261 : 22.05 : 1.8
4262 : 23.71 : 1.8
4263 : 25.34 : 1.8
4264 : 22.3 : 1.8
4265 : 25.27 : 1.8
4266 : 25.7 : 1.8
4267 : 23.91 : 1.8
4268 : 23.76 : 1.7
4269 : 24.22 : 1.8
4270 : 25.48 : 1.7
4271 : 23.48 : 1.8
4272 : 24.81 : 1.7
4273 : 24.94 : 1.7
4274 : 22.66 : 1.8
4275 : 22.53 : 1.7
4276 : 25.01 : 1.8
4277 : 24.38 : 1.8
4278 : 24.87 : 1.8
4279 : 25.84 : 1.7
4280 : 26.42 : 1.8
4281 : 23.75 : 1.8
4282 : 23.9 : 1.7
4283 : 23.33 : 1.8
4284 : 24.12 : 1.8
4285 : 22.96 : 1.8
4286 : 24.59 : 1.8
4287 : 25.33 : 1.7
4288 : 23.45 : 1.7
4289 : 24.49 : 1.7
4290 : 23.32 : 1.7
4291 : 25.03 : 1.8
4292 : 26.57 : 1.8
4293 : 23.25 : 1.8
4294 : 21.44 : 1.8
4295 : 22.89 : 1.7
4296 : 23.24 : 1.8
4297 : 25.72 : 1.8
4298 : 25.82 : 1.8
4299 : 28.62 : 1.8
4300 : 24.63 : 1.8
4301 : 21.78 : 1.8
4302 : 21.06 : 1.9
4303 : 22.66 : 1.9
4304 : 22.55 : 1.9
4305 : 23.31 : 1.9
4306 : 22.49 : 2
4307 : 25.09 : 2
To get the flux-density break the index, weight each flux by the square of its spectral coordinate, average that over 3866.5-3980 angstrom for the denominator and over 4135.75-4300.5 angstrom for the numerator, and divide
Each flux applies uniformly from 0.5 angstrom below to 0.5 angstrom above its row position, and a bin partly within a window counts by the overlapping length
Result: 1.31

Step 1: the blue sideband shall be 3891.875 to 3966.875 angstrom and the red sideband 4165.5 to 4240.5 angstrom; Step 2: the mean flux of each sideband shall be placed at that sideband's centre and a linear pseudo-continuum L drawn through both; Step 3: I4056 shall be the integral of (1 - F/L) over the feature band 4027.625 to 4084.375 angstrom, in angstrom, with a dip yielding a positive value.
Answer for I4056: -2.8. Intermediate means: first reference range 22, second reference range 23.7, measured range 23.9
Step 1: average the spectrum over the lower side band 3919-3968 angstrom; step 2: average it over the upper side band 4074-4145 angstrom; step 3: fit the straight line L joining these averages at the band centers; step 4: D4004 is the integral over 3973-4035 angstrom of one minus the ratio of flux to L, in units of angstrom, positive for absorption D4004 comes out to -3.9 angstrom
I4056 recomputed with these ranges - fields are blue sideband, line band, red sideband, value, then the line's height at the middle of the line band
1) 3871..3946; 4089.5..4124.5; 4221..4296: 1.9 angstrom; 22.8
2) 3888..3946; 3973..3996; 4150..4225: 0.2 angstrom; 22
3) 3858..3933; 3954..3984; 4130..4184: 4.1 angstrom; 22.2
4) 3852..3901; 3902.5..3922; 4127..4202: -1.9 angstrom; 21.5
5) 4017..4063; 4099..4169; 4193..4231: 2.2 angstrom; 23.8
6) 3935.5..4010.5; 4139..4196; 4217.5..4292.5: -1.3 angstrom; 23.3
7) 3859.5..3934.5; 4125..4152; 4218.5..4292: -1.0 angstrom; 23.1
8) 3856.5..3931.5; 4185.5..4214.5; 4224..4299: 0.5 angstrom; 23.6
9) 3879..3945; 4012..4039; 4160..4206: -2.2 angstrom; 22.2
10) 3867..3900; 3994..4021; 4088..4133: -3.0 angstrom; 21.3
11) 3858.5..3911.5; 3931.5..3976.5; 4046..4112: 3.2 angstrom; 21.7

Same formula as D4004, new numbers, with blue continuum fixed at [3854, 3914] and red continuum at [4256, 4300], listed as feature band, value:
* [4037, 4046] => -0.2 angstrom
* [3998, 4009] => -0.9 angstrom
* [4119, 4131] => -0.2 angstrom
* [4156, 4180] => -0.6 angstrom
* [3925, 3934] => 1.4 angstrom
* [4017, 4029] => -1.1 angstrom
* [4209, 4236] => 0.1 angstrom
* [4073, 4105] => 2.4 angstrom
